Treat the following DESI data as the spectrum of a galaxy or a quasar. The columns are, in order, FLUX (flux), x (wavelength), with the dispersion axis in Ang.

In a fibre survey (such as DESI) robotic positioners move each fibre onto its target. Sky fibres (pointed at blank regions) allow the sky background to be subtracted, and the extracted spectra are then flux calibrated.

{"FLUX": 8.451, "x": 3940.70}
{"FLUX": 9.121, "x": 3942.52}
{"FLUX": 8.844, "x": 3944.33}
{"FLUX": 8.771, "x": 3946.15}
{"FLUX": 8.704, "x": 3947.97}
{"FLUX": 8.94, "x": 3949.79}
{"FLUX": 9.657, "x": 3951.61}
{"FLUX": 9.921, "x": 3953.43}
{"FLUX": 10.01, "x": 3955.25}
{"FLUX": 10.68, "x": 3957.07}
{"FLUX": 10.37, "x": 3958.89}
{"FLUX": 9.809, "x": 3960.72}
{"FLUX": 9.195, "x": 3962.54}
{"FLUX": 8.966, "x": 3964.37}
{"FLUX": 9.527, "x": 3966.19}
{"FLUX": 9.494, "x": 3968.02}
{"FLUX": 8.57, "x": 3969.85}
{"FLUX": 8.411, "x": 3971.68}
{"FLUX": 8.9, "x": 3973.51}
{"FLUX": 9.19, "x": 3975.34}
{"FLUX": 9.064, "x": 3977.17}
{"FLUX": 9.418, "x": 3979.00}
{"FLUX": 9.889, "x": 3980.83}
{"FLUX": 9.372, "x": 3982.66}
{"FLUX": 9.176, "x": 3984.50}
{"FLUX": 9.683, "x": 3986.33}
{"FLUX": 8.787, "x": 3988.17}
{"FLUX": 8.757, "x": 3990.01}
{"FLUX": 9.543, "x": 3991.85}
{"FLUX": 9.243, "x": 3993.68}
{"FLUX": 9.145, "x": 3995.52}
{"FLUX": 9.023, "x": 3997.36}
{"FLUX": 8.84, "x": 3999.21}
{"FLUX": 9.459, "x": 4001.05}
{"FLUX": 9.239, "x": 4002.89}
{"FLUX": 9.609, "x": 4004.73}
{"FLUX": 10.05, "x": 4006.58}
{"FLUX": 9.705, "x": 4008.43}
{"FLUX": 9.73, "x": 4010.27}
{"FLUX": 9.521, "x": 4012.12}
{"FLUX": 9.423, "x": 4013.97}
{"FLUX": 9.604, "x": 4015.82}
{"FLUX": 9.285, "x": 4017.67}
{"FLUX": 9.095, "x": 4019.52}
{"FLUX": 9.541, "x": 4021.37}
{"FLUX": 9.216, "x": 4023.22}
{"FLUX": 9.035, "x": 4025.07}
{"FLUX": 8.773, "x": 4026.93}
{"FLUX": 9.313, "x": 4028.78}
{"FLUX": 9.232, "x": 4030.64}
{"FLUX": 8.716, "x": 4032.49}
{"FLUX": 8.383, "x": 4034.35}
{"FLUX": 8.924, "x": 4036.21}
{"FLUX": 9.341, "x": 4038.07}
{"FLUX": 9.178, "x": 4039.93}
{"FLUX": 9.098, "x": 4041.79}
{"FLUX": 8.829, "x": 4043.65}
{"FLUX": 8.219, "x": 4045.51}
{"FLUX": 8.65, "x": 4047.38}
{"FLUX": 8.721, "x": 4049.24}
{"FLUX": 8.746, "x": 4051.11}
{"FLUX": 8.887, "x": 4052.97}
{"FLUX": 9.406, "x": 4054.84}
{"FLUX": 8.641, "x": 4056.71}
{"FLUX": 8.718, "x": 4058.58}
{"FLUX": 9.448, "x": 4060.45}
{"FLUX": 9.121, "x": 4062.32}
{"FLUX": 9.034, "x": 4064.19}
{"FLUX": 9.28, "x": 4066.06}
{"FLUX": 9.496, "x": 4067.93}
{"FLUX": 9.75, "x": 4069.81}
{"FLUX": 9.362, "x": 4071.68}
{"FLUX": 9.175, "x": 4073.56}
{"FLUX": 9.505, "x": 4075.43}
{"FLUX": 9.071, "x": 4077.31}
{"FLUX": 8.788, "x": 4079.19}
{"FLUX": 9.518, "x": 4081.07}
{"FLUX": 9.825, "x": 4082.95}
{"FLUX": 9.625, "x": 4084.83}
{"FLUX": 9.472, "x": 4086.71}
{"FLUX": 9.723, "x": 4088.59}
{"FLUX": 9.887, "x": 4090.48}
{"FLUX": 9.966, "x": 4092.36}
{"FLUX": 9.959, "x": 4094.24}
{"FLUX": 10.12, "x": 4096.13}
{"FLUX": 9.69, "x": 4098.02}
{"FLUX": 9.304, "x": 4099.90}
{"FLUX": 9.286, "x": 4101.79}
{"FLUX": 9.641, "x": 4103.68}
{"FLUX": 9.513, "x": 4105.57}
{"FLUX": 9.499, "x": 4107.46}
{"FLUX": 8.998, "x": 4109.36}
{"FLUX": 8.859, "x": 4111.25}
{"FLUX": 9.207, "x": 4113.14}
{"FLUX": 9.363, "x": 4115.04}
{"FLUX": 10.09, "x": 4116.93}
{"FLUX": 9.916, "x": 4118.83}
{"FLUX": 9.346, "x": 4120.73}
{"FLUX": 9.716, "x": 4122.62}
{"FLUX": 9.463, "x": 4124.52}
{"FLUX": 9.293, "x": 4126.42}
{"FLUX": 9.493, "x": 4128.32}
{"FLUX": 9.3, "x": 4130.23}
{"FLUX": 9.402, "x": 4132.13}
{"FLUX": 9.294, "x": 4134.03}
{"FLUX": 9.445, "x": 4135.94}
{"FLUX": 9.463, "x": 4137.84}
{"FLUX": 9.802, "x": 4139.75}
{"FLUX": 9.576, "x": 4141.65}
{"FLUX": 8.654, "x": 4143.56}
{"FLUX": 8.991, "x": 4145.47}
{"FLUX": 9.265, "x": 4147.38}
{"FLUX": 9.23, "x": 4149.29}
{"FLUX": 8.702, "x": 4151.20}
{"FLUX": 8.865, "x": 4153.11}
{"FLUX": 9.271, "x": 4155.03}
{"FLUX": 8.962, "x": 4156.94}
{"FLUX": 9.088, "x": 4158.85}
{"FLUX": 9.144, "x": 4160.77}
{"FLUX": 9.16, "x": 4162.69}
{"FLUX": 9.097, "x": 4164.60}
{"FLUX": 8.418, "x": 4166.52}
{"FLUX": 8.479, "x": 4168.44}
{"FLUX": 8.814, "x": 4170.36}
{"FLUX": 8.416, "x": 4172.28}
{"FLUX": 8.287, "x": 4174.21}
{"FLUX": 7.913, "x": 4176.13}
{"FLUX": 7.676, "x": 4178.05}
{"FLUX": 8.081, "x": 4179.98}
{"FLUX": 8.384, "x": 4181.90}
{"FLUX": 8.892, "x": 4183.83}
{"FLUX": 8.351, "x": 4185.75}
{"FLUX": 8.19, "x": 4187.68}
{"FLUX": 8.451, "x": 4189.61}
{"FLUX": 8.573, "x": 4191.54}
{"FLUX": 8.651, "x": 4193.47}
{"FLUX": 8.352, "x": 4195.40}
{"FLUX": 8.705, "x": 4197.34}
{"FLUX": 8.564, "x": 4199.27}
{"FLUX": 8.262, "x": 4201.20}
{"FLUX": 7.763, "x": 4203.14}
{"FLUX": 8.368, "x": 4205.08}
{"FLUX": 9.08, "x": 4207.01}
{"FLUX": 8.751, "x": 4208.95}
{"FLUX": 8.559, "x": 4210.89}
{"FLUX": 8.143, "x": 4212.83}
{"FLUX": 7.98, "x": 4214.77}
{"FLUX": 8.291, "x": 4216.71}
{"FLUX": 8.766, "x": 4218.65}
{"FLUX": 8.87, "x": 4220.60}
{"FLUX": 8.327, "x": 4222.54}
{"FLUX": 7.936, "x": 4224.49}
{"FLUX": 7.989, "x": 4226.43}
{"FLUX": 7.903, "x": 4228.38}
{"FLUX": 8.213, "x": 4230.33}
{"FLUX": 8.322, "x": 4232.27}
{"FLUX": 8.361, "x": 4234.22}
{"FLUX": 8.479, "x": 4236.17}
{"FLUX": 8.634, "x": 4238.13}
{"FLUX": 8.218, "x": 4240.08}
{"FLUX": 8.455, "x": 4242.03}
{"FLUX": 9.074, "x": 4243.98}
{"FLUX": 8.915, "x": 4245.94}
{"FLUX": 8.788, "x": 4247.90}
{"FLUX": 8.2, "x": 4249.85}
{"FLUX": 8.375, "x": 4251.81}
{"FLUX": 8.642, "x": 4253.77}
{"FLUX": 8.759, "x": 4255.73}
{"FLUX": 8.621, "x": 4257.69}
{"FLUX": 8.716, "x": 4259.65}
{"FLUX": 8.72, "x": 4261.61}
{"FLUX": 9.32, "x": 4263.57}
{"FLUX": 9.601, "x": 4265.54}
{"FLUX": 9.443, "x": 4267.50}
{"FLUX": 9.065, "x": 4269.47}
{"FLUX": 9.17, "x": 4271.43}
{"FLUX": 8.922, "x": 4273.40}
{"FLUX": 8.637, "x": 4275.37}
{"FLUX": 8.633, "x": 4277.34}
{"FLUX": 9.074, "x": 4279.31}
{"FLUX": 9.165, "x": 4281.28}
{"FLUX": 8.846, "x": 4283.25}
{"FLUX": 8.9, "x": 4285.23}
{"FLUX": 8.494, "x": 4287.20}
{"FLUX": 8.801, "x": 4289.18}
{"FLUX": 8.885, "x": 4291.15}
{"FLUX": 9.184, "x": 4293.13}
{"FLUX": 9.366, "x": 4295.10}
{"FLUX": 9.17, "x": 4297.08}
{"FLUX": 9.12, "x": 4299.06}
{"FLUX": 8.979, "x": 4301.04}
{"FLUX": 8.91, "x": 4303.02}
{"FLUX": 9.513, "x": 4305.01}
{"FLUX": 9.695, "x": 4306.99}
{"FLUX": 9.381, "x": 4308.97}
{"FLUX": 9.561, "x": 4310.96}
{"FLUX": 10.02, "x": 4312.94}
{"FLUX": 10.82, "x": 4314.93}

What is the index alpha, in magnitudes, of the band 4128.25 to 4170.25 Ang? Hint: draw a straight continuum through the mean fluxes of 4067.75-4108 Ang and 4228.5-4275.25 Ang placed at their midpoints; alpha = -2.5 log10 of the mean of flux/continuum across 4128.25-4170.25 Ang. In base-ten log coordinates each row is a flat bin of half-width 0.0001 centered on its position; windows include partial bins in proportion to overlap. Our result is 0.014 mag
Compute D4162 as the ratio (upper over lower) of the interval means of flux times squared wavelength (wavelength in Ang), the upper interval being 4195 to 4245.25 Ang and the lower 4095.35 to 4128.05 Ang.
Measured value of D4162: 0.93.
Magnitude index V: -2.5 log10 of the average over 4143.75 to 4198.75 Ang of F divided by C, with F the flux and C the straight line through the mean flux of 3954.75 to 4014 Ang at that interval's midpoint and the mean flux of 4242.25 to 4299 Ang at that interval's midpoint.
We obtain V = 0.05 mag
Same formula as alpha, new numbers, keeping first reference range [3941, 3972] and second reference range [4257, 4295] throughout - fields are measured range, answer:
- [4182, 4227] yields 0.08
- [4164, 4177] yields 0.08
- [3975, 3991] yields 0.01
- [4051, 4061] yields 0.03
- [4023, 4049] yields 0.04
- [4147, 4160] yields 0.01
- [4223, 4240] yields 0.10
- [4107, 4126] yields -0.03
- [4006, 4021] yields -0.03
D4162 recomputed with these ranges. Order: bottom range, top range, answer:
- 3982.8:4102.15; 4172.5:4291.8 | 1.01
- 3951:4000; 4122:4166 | 1.07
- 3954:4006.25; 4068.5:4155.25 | 1.08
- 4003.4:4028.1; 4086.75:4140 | 1.06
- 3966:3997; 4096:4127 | 1.10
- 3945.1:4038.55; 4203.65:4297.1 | 1.06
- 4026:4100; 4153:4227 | 0.98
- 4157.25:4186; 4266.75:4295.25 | 1.10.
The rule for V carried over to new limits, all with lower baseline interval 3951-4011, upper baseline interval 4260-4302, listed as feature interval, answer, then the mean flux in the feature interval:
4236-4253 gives 0.06 mag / 8.57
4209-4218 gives 0.10 mag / 8.32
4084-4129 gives -0.04 mag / 9.56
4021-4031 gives 0.02 mag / 9.16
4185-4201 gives 0.08 mag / 8.47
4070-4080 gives 0.01 mag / 9.23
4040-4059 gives 0.06 mag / 8.81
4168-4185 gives 0.10 mag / 8.32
